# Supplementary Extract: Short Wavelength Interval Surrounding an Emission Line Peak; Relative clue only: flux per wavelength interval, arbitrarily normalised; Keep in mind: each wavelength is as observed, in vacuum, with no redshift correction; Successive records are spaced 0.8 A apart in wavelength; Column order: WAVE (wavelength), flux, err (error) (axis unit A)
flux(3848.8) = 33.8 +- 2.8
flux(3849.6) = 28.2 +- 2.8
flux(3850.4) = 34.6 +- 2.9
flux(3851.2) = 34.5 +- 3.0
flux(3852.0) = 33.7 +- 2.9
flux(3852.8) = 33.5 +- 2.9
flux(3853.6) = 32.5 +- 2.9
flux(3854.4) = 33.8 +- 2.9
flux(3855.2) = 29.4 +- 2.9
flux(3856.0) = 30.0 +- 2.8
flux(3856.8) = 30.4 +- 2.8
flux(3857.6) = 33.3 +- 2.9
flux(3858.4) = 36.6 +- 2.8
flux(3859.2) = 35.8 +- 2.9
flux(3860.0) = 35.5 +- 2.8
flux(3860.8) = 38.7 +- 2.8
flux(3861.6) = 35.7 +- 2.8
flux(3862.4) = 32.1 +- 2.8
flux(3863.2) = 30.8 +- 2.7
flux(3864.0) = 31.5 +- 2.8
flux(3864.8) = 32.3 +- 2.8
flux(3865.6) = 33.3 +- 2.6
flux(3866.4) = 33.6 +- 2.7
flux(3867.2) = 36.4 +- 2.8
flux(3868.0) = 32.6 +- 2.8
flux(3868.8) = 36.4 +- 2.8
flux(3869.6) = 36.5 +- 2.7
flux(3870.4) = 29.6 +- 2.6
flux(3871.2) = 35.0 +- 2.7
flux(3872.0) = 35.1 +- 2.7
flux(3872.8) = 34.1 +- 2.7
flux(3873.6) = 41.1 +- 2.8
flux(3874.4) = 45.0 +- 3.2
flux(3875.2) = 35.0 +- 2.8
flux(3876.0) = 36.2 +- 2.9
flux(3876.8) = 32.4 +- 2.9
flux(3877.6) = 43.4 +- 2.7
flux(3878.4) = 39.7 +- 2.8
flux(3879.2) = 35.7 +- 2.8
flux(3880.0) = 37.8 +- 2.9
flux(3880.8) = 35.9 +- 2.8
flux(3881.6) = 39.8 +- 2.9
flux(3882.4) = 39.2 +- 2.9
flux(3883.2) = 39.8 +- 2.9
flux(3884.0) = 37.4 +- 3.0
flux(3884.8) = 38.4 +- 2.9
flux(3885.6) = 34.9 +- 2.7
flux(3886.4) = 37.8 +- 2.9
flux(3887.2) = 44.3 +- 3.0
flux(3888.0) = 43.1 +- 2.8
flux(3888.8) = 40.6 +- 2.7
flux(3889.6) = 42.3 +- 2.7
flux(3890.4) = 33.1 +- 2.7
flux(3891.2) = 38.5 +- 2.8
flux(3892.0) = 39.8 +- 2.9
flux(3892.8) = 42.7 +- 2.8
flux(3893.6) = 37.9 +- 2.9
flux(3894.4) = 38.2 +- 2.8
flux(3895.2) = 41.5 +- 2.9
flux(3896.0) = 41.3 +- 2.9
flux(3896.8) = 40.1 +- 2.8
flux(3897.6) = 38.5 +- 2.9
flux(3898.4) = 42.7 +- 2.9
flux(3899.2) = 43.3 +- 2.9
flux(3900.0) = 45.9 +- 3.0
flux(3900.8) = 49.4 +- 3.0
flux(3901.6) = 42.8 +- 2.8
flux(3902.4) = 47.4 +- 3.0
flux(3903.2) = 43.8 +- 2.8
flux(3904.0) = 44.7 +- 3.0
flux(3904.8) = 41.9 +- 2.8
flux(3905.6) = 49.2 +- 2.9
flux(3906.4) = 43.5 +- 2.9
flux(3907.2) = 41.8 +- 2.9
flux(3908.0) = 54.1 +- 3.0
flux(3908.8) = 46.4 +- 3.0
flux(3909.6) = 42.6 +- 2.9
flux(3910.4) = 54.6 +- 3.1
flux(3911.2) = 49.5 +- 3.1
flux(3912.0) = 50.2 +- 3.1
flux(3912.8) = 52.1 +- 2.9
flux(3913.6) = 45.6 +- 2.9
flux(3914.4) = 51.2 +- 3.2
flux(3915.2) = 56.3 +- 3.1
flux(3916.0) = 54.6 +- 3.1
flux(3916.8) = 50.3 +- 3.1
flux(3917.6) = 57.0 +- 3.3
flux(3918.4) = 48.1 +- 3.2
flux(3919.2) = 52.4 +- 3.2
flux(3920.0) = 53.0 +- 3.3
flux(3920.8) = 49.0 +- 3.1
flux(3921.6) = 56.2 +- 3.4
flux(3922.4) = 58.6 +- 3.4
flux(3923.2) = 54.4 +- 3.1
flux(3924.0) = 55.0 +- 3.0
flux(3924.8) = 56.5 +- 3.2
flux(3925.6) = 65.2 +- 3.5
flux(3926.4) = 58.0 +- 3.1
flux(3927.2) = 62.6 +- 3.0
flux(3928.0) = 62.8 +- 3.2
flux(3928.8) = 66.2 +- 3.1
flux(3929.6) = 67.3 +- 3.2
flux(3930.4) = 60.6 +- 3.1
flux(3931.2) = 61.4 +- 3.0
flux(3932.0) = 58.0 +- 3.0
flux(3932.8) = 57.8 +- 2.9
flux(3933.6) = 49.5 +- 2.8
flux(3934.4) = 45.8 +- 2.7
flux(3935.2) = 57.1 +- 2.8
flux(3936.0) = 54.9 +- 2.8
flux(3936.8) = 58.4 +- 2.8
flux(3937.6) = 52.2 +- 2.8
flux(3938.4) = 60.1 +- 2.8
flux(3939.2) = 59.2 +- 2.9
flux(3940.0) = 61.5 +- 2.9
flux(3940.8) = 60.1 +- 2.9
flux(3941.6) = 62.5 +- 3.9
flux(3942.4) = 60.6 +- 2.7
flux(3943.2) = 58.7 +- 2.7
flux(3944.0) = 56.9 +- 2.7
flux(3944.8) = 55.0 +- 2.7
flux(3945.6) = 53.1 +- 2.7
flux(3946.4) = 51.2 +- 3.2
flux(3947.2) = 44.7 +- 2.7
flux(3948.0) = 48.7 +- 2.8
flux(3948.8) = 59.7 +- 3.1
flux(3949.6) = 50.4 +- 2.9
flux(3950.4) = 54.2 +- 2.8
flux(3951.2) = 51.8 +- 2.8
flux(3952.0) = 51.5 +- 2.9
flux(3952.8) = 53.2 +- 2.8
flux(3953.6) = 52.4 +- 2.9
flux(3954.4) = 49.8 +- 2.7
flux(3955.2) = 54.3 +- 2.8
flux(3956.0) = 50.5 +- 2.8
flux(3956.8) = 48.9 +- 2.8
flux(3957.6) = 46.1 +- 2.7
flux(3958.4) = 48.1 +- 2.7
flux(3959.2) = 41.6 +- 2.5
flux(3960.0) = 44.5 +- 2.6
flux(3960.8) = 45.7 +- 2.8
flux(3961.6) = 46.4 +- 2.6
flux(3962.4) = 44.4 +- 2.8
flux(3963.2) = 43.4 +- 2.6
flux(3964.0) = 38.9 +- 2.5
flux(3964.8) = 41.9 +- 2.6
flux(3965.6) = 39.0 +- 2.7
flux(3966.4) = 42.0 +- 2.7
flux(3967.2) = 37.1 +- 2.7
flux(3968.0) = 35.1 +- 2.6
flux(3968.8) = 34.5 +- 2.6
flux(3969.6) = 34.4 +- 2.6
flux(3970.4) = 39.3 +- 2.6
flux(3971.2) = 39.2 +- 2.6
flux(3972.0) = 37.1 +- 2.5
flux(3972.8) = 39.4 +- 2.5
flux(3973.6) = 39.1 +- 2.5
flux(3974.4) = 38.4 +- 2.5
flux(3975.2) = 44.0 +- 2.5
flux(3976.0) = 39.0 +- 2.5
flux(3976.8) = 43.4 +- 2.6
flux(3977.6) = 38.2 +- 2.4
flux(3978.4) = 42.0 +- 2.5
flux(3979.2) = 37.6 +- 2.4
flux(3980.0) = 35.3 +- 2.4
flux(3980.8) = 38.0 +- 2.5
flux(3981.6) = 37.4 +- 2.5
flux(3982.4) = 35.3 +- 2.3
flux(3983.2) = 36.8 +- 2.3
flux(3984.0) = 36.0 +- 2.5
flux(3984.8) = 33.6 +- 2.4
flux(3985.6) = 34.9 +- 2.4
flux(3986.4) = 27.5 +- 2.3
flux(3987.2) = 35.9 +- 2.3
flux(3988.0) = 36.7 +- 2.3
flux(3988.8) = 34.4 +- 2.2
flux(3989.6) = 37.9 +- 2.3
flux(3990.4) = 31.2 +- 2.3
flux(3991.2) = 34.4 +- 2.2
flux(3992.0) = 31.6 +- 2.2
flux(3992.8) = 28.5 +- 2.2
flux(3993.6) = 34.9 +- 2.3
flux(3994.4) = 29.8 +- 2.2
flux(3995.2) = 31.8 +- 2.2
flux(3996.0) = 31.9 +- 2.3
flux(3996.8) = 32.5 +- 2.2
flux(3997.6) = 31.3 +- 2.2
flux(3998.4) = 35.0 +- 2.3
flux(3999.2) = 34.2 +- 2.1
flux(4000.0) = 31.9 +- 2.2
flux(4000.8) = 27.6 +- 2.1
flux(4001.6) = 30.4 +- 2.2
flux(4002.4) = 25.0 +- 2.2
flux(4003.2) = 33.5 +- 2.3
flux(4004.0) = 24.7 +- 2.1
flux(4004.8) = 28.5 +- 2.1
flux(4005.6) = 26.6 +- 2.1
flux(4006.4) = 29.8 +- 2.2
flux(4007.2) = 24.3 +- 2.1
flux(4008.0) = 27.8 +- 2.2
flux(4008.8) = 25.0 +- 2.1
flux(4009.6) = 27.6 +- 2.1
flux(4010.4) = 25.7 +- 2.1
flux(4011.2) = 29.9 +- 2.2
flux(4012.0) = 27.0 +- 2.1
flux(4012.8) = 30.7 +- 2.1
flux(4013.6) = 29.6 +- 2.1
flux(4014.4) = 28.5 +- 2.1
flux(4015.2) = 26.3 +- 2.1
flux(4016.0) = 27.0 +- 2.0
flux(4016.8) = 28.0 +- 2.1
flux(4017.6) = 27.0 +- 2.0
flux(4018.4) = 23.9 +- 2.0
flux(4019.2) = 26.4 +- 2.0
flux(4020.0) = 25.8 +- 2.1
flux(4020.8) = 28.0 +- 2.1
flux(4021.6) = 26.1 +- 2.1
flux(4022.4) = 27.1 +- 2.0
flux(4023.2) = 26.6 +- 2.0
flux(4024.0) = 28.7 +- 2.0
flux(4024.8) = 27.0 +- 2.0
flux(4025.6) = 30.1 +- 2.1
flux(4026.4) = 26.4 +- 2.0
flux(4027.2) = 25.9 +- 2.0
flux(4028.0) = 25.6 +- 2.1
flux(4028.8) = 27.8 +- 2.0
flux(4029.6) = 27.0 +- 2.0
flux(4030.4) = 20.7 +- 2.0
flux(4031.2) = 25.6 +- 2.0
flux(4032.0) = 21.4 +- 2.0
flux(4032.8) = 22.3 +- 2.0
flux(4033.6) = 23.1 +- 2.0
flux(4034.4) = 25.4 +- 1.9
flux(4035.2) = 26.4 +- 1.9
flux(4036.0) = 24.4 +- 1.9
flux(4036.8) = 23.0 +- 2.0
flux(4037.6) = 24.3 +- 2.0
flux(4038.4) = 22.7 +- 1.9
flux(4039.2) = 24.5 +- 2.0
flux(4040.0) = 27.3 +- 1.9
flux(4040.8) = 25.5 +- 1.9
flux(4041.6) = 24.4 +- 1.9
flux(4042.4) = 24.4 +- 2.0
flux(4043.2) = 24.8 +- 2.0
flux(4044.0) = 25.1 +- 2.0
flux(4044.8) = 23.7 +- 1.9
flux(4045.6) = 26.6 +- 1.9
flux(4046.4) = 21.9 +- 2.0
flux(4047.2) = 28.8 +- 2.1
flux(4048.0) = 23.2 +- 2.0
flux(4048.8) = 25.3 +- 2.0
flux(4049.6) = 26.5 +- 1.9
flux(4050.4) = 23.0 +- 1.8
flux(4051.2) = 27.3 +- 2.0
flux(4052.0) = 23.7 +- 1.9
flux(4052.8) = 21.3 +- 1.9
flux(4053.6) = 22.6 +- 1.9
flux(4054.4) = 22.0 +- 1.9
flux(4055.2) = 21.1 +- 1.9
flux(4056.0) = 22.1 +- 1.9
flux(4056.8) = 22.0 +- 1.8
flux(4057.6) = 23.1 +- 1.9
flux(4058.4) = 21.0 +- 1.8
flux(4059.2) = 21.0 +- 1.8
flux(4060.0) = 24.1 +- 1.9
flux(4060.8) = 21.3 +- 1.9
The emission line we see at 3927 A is Mg II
